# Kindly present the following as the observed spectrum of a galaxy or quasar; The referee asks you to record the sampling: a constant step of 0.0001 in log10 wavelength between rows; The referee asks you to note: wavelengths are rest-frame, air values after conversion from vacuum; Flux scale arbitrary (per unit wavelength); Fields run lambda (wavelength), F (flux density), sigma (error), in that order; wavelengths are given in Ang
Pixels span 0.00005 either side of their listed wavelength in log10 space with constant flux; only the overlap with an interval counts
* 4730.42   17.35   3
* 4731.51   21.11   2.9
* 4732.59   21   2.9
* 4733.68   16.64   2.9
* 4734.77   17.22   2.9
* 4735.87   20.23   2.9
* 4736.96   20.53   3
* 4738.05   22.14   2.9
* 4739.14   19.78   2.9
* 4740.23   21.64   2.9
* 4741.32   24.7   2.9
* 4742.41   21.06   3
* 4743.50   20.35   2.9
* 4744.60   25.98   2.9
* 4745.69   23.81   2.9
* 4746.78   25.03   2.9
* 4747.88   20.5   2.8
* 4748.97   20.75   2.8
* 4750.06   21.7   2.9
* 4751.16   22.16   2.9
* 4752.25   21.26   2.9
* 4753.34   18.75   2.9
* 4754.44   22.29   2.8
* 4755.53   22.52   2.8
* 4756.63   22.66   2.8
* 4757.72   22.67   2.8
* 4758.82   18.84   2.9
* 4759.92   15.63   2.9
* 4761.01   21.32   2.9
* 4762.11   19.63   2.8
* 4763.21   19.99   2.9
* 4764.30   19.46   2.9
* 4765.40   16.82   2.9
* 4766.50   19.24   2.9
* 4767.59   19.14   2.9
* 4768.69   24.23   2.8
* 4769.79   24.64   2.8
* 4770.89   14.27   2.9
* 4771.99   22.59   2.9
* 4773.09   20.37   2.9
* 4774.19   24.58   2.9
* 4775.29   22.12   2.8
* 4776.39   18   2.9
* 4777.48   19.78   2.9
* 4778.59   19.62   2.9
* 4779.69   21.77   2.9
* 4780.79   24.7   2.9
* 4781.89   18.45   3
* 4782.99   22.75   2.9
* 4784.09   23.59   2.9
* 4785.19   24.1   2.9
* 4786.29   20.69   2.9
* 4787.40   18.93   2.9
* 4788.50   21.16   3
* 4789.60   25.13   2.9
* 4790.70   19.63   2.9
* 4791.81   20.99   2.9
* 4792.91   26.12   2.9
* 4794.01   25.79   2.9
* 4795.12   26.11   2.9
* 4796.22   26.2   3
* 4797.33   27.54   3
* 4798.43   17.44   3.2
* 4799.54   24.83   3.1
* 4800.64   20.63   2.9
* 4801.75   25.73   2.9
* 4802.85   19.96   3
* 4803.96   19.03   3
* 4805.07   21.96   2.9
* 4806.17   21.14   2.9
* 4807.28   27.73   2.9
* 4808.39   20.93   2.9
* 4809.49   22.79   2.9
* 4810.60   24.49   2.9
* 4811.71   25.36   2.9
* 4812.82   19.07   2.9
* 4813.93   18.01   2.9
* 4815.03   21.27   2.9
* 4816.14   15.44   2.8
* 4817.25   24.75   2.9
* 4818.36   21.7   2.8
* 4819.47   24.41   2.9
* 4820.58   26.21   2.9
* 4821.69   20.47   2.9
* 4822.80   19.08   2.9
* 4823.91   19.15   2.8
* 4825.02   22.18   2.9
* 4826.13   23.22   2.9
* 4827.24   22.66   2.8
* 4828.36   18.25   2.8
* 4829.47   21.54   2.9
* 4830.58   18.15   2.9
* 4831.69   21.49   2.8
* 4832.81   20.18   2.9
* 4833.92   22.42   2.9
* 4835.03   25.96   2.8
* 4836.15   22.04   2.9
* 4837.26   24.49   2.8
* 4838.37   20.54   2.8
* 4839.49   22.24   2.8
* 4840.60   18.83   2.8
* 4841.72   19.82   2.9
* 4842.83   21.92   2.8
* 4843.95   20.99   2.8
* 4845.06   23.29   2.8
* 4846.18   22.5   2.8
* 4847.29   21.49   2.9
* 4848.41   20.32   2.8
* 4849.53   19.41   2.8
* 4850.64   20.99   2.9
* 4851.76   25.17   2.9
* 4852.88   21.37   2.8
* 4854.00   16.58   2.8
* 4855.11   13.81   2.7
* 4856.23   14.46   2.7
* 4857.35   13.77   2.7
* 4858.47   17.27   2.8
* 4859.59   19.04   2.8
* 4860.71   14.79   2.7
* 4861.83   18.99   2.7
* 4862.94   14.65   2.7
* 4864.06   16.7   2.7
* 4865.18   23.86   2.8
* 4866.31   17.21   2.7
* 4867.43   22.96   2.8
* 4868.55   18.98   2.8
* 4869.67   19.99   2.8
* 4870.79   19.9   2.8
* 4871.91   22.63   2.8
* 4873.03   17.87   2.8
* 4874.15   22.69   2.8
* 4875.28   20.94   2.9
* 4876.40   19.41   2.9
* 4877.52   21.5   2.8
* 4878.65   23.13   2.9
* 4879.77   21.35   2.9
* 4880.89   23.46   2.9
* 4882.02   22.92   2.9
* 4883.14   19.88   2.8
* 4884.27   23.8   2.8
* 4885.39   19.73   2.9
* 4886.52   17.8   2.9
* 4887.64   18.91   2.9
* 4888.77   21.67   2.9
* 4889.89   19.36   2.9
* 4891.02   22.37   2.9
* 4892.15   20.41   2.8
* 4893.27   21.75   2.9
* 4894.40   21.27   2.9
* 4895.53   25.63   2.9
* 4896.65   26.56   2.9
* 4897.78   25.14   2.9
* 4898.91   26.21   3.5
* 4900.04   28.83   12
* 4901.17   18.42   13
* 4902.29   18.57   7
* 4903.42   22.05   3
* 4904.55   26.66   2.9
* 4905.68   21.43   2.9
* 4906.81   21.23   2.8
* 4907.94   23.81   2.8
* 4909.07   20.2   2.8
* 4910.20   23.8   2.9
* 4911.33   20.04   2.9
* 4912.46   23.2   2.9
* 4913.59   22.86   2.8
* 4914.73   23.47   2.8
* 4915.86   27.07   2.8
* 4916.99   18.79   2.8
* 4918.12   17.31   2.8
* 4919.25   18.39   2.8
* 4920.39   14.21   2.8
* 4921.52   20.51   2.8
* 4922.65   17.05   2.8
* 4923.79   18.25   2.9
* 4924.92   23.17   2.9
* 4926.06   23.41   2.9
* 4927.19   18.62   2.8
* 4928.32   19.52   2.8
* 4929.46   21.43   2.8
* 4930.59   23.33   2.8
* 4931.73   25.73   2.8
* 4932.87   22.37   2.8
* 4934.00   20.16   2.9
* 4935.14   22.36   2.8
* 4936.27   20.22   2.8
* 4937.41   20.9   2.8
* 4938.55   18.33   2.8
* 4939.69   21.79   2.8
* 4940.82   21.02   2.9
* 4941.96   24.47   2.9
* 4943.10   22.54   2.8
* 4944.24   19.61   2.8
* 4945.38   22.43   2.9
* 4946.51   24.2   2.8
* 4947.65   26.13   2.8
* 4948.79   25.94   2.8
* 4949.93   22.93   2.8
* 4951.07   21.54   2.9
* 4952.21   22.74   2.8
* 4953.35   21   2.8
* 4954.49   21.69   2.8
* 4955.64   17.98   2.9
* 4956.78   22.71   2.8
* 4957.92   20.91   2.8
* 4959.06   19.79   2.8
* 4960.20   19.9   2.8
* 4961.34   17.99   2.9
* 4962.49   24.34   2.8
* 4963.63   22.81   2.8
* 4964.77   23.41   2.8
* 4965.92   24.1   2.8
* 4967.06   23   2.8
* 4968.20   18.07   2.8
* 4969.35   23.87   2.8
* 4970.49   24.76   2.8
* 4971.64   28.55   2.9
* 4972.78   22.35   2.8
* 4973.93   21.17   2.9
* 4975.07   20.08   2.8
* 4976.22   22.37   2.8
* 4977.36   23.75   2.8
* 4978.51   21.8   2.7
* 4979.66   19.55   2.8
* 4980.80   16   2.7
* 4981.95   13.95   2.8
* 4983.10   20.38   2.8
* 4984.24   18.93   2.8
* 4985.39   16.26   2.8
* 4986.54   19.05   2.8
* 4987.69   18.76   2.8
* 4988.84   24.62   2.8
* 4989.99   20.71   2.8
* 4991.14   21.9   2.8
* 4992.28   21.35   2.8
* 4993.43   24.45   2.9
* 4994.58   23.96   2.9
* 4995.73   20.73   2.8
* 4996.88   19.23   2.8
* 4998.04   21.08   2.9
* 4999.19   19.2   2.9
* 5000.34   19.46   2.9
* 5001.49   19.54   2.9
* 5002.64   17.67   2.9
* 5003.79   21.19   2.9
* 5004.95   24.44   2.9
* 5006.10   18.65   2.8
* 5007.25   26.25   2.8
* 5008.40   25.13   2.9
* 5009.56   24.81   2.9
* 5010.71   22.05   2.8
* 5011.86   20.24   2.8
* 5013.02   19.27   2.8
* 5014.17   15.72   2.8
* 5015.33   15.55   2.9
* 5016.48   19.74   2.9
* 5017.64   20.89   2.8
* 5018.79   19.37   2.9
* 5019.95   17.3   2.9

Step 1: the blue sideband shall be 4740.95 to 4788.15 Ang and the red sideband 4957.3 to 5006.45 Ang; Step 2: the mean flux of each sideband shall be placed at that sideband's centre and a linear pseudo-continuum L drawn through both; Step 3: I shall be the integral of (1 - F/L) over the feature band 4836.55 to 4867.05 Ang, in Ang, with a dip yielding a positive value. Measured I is 2.4 Ang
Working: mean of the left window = 21.2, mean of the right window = 21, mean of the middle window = 19.5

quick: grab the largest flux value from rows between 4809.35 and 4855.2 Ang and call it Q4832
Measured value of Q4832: 26.21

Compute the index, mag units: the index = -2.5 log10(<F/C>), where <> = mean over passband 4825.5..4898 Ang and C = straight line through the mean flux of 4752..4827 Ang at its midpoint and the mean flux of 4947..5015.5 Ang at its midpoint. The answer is 0.05 mag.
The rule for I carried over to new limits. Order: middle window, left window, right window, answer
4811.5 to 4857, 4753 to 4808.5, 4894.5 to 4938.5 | 1.60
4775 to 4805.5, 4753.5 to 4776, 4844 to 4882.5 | -2.78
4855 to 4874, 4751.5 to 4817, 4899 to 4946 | 2.86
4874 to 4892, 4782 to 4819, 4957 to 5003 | 0.53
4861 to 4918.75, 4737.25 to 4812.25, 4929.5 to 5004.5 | 0.30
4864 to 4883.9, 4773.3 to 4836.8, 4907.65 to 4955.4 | 0.72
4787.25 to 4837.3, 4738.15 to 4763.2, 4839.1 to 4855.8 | -3.22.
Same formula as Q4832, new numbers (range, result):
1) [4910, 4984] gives 28.55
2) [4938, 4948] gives 26.13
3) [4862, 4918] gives 28.83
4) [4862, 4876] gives 23.86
